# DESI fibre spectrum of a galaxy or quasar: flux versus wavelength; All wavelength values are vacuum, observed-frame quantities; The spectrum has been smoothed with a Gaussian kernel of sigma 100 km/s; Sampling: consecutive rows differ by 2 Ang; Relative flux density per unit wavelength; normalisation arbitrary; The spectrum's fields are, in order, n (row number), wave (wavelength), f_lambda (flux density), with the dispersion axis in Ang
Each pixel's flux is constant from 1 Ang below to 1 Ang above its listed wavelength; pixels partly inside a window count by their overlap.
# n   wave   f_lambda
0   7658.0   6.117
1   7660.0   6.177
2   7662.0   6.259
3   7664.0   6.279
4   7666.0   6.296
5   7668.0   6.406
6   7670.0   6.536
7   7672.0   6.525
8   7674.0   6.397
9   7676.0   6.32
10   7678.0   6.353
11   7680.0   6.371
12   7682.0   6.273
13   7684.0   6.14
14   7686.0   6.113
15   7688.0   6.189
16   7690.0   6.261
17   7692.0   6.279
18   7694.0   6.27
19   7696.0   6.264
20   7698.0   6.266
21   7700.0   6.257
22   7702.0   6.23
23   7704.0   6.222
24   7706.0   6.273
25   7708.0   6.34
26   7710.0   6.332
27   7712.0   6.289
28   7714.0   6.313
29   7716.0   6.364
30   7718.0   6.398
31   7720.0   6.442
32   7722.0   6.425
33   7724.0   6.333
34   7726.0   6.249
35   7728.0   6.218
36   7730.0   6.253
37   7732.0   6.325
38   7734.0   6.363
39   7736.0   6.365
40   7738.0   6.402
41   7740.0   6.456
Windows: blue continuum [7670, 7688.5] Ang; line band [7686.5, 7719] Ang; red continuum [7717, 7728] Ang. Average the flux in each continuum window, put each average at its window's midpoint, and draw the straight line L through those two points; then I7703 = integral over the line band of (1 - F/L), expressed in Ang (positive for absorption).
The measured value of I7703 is 0.3 Ang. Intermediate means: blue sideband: 6.31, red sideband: 6.36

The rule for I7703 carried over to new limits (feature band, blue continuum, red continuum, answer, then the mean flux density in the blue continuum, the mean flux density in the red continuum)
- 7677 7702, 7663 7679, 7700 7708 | 0.2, 6.39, 6.26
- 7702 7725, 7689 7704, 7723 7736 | -0.2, 6.26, 6.3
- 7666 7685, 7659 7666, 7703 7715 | -0.3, 6.25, 6.29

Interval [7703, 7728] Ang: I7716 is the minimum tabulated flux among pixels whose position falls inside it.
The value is 6.218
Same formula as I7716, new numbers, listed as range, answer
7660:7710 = 6.113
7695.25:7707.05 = 6.222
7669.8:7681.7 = 6.32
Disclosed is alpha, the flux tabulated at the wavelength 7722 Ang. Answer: 6.425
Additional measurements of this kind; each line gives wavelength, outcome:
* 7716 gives 6.364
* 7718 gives 6.398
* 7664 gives 6.279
